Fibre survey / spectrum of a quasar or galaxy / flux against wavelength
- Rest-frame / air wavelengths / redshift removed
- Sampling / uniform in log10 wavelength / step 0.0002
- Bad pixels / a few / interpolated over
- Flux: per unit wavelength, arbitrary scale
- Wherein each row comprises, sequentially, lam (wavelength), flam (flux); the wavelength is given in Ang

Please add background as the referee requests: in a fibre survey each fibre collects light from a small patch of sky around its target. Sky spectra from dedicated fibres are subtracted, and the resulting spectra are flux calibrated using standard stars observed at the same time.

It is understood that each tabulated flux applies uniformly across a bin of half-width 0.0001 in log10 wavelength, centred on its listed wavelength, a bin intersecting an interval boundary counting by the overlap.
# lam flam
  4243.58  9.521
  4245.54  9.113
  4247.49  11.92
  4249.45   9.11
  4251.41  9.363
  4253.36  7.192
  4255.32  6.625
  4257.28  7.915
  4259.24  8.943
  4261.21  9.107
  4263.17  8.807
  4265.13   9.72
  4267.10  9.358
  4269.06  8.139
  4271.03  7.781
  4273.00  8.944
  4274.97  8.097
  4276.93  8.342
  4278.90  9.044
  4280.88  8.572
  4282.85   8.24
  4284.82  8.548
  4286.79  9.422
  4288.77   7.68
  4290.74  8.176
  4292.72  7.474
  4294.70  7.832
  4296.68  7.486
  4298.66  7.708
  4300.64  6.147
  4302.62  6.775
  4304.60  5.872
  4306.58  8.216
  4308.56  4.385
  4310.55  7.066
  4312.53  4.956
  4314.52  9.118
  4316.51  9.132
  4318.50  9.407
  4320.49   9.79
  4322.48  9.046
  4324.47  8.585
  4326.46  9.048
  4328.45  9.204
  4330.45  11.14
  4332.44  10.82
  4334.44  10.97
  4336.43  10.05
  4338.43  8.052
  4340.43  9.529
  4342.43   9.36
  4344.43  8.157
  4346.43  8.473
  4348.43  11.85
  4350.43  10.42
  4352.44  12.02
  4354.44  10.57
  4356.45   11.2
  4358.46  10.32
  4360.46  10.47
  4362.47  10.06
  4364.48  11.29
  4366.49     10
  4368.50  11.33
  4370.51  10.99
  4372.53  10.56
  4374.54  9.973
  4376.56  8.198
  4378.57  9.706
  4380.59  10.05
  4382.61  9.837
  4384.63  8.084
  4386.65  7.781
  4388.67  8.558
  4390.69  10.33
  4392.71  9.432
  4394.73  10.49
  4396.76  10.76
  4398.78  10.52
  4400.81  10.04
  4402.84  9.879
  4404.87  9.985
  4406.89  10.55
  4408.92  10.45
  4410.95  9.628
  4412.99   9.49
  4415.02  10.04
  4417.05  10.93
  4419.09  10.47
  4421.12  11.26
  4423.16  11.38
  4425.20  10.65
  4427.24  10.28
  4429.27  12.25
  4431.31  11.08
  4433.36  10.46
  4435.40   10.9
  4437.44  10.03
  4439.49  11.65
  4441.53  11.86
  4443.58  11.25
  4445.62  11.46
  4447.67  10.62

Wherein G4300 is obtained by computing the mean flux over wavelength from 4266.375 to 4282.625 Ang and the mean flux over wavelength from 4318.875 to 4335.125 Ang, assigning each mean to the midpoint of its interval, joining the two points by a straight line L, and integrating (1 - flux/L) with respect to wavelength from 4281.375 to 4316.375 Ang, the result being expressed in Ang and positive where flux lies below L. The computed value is 6.4 Ang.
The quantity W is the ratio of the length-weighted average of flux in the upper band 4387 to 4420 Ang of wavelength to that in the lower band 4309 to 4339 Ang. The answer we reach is 1.1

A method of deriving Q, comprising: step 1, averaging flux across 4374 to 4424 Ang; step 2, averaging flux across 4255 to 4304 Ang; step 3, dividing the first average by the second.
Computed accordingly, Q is 1.2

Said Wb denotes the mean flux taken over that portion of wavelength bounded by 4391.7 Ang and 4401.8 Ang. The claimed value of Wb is 10.2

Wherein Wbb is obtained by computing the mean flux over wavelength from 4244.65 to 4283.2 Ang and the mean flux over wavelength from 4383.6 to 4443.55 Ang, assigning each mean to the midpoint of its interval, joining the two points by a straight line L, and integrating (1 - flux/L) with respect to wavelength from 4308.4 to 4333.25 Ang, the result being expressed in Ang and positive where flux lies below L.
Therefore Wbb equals 1.7 Ang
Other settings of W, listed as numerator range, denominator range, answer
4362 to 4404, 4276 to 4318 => 1.29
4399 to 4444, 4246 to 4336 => 1.26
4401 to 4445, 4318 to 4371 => 1.06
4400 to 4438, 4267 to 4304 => 1.31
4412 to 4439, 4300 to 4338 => 1.27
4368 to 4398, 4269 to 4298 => 1.18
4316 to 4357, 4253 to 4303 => 1.20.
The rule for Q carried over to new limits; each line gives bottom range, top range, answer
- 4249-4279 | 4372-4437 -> 1.19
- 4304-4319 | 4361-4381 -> 1.41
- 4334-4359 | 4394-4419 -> 1.02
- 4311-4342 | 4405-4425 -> 1.13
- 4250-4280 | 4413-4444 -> 1.28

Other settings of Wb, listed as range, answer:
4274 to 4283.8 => 8.46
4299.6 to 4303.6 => 6.48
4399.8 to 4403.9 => 9.95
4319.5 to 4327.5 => 9.12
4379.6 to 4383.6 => 9.94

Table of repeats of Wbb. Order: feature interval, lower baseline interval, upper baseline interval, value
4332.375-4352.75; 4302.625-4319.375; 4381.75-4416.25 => -4.3 Ang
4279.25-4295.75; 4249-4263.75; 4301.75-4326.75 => -0.5 Ang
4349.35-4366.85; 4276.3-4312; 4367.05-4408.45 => -3.1 Ang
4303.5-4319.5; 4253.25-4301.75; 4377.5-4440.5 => 2.7 Ang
